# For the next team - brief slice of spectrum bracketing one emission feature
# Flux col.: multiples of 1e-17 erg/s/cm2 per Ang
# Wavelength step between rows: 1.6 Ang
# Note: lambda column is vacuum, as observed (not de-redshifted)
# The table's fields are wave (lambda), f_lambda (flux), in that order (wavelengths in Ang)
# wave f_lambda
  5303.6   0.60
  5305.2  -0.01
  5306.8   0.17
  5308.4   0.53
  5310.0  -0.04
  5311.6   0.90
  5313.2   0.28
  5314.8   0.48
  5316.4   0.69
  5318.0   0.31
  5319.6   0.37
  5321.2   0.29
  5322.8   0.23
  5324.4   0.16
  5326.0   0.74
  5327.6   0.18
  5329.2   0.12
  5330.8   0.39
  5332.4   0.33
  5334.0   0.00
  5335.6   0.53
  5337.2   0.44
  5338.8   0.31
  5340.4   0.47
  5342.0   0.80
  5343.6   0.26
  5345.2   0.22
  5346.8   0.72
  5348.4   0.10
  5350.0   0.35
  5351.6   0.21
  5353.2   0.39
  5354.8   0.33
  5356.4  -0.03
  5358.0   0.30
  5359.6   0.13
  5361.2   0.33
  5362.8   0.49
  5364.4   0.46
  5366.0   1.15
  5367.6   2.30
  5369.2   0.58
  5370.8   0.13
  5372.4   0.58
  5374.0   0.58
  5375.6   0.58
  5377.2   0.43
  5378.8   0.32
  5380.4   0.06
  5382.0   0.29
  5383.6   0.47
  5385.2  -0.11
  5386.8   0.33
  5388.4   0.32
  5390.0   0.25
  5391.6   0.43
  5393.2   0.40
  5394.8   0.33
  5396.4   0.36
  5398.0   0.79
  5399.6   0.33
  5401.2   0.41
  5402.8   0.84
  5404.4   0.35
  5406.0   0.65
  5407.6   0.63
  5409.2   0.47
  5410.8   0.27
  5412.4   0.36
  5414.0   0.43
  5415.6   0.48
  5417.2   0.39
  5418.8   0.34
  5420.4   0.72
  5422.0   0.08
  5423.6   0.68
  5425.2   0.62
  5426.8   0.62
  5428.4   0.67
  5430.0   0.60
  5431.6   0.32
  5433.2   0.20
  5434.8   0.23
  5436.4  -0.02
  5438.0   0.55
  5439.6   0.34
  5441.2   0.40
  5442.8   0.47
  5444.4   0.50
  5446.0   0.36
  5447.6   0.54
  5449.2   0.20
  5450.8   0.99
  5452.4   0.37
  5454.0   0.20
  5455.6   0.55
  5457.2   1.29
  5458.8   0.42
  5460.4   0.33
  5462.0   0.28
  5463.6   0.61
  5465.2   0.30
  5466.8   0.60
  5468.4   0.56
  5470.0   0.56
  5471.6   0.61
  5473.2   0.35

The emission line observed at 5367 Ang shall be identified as [O III] 5007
